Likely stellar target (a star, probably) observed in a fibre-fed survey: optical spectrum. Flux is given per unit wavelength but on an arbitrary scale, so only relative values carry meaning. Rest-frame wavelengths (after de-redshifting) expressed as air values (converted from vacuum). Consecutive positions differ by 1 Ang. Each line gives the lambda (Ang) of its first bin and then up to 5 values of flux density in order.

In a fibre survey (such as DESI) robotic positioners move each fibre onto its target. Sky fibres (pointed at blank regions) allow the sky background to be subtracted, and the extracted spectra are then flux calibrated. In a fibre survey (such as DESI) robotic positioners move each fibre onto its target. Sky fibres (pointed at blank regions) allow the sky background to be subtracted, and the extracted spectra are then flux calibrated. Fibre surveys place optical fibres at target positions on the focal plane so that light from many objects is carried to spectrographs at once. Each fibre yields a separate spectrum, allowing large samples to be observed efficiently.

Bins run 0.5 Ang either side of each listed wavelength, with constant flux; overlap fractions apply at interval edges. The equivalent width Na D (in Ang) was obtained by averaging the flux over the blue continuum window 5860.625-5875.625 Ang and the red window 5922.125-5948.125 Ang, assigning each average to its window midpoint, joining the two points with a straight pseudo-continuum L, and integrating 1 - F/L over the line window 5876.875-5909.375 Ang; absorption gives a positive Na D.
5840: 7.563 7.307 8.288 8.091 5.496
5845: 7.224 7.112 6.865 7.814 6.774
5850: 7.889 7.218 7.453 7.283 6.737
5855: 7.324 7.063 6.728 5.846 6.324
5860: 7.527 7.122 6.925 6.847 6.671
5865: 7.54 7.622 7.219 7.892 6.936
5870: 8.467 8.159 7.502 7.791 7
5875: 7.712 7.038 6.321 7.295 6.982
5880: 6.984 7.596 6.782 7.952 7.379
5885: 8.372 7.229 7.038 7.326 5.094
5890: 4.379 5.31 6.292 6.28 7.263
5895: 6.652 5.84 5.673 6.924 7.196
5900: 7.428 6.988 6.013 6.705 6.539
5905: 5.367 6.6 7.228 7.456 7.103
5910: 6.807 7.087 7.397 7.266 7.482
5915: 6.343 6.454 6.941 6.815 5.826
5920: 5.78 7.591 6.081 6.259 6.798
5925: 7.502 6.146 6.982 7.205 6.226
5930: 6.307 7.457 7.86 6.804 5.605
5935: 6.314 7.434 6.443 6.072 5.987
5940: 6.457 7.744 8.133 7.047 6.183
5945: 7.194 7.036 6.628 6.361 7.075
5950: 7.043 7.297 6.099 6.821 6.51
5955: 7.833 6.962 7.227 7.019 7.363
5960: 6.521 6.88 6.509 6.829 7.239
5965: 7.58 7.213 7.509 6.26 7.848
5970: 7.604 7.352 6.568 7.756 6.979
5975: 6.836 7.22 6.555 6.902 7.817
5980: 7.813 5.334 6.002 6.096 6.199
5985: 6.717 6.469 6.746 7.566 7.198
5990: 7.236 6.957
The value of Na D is 2.1 Ang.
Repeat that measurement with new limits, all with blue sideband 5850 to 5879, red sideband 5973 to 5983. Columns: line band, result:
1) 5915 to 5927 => 0.8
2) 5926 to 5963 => 0.6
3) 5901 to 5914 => 0.4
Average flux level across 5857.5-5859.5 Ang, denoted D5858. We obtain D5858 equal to 6.08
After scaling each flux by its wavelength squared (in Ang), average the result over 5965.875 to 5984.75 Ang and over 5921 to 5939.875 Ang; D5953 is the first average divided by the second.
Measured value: 1.1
